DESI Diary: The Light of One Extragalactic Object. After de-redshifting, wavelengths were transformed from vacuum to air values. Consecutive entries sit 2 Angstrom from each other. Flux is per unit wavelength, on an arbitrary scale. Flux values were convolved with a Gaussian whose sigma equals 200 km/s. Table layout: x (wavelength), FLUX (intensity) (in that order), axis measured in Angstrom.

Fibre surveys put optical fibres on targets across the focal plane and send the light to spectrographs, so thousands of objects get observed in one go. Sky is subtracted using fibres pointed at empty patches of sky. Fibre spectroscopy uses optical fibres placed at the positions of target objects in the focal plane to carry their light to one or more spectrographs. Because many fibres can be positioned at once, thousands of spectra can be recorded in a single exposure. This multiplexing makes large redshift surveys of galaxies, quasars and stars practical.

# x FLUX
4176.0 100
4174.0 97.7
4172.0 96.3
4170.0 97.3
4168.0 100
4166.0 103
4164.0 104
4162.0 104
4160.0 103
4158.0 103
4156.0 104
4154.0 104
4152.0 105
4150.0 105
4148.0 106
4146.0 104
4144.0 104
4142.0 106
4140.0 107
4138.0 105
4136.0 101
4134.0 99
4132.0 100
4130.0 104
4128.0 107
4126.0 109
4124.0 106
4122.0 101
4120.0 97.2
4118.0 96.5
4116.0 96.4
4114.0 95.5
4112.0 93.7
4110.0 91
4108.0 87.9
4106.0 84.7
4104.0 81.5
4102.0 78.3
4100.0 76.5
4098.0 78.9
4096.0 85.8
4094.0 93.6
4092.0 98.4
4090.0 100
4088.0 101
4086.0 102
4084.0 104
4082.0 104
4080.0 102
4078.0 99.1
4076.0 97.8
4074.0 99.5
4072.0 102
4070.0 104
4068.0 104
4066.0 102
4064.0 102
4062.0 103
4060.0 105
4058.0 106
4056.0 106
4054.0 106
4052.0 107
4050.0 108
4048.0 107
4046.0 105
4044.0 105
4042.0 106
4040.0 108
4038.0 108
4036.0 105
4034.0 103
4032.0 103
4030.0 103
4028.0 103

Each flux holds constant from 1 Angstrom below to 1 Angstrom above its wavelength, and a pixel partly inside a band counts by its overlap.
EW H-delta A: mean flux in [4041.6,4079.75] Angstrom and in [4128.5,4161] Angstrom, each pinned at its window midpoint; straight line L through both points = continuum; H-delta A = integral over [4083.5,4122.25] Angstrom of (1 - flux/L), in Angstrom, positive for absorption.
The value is 4.5 Angstrom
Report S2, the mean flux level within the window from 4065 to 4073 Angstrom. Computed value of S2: 103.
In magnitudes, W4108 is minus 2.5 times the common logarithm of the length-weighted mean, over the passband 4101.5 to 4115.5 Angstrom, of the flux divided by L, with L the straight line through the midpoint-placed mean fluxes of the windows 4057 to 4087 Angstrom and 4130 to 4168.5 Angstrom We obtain 0.17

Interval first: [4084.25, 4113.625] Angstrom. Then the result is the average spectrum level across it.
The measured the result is 90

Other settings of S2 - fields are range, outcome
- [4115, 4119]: 96.5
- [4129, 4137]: 101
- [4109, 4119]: 94.6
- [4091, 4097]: 92.6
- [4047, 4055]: 107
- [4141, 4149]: 105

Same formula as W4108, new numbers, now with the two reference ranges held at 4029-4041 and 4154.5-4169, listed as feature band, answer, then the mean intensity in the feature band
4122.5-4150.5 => -0.01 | 104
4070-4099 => 0.07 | 97.9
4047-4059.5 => -0.02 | 107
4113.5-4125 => 0.05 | 98.9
